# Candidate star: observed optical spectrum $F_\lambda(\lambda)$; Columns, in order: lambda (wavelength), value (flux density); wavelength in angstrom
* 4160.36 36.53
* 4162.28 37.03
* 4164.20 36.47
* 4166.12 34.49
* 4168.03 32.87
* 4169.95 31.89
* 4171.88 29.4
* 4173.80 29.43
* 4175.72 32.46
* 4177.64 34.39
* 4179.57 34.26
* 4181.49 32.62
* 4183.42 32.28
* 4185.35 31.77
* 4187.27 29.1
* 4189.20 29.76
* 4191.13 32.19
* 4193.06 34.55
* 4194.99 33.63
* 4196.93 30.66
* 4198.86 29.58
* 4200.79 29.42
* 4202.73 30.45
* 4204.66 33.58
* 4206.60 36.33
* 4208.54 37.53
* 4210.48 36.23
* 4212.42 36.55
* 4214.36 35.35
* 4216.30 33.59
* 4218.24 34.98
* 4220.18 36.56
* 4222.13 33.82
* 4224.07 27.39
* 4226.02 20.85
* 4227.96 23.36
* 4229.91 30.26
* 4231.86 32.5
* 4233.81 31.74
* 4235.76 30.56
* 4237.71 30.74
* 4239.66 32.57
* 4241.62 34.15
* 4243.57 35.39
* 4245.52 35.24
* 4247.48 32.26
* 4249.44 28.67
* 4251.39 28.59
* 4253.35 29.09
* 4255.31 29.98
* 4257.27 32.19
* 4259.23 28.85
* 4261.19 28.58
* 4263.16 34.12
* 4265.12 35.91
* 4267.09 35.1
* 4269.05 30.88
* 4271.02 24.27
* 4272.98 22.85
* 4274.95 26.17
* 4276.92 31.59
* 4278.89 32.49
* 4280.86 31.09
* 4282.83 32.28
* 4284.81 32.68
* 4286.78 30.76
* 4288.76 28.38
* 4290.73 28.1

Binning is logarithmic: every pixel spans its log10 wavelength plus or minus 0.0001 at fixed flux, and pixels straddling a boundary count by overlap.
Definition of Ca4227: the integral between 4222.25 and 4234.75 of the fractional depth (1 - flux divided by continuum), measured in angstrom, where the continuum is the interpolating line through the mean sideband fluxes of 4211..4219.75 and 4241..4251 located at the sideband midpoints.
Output 2.2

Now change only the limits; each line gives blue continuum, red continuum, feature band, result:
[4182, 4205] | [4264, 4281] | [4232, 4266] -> -1.4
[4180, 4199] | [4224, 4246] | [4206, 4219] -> -2.0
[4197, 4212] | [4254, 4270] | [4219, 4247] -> 1.2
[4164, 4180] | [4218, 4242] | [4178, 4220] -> -2.0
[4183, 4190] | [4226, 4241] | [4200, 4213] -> -1.7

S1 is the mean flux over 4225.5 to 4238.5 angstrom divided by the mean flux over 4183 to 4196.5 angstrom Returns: 0.91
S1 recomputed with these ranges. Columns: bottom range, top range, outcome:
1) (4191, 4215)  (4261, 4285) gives 0.91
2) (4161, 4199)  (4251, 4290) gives 0.93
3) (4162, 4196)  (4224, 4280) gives 0.93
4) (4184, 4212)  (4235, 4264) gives 0.96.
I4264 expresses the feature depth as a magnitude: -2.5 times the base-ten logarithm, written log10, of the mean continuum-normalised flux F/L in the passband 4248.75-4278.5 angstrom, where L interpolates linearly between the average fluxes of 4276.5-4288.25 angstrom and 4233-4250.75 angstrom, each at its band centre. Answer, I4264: 0.07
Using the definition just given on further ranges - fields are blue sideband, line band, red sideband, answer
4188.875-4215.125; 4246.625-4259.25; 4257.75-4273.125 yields 0.038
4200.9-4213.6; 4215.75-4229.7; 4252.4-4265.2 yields 0.124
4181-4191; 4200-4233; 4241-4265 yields -0.033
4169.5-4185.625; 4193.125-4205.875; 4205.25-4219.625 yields 0.093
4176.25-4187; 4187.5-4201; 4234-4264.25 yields 0.039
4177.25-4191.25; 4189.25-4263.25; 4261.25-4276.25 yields -0.032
